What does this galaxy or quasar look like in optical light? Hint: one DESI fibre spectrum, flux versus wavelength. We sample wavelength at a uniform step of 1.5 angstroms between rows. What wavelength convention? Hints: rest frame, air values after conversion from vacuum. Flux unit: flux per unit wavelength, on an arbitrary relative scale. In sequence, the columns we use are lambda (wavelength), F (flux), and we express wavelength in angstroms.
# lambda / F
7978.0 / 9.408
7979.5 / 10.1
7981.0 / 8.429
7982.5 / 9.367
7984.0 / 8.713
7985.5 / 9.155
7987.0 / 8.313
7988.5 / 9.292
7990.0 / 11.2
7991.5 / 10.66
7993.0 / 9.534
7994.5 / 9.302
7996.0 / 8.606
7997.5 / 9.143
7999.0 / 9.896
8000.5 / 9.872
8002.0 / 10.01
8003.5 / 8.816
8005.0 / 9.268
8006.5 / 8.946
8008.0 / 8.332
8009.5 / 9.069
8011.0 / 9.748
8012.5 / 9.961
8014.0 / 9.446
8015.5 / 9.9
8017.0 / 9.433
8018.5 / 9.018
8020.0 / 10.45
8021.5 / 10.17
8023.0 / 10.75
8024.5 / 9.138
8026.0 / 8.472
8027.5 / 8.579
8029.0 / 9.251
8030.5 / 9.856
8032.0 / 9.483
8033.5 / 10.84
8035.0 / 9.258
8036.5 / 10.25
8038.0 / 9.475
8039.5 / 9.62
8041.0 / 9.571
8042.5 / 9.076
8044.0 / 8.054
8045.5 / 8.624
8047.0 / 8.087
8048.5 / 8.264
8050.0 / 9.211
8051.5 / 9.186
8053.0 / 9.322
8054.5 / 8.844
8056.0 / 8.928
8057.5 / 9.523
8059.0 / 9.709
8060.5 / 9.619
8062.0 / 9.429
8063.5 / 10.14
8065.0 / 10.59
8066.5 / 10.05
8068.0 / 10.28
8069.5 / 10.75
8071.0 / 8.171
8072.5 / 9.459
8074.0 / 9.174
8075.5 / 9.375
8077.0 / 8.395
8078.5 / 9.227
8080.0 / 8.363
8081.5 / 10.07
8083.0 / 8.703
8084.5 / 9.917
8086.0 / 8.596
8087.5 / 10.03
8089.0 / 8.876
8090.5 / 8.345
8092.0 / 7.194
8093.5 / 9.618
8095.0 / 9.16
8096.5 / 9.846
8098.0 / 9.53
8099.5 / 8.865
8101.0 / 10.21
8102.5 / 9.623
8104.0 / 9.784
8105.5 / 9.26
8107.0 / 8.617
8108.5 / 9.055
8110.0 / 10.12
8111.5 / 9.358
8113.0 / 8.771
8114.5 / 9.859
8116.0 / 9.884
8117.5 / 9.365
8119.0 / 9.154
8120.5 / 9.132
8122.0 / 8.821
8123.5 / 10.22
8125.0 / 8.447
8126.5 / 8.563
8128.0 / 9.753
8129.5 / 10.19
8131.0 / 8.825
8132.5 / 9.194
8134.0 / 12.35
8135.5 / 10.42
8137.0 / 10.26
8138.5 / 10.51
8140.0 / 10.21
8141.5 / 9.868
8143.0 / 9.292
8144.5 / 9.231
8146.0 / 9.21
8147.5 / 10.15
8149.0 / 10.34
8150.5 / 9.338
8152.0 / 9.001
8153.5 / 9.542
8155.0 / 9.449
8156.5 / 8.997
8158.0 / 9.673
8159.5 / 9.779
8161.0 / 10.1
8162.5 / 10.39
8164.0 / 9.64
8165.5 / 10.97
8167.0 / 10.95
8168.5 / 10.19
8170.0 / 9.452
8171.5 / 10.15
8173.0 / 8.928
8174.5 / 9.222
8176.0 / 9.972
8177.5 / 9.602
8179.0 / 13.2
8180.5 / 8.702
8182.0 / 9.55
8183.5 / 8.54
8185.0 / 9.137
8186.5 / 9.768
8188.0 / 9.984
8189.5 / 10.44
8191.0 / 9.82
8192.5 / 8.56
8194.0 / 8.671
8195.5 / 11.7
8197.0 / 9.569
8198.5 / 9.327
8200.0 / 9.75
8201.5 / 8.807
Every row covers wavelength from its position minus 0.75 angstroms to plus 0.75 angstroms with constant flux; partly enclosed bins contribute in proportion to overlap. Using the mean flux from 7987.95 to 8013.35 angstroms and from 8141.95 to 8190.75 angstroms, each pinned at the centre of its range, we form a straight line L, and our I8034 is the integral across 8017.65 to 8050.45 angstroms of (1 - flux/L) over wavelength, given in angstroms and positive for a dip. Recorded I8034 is 0.8 angstroms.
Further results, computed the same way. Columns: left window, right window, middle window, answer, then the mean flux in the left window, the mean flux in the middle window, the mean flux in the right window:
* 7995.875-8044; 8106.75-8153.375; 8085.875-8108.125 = 0.89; 9.48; 9.18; 9.61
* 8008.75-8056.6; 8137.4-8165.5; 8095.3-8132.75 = 0.96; 9.36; 9.38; 9.75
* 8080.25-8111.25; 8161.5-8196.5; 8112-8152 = -0.50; 9.26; 9.65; 9.89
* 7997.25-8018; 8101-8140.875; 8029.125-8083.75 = 0.83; 9.42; 9.36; 9.62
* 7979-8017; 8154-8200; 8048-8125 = 2.20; 9.4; 9.33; 9.81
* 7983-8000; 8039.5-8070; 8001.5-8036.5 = -0.35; 9.44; 9.5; 9.36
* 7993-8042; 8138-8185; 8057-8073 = -0.34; 9.5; 9.8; 9.8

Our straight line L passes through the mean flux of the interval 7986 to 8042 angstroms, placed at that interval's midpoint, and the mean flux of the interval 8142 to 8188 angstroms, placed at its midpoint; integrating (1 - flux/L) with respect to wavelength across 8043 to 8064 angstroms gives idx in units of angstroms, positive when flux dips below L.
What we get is 1.2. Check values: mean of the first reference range 9.53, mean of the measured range 9.05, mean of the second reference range 9.75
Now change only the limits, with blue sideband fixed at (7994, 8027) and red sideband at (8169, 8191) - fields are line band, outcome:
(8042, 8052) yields 0.9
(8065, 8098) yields 1.1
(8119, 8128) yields 0.5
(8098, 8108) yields 0.2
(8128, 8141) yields -0.7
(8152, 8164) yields 0.1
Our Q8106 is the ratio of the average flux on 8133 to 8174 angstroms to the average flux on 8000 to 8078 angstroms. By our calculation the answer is 1.06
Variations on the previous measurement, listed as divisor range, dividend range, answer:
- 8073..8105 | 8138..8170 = 1.07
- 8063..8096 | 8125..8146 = 1.06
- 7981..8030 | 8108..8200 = 1.03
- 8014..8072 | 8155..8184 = 1.05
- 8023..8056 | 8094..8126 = 1.02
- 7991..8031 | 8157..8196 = 1.04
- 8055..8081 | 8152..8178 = 1.03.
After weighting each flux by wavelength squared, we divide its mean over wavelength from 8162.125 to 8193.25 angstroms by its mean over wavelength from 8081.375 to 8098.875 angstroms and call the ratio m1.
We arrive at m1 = 1.1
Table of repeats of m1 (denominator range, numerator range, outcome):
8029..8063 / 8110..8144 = 1.06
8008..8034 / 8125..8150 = 1.06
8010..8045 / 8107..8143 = 1.03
